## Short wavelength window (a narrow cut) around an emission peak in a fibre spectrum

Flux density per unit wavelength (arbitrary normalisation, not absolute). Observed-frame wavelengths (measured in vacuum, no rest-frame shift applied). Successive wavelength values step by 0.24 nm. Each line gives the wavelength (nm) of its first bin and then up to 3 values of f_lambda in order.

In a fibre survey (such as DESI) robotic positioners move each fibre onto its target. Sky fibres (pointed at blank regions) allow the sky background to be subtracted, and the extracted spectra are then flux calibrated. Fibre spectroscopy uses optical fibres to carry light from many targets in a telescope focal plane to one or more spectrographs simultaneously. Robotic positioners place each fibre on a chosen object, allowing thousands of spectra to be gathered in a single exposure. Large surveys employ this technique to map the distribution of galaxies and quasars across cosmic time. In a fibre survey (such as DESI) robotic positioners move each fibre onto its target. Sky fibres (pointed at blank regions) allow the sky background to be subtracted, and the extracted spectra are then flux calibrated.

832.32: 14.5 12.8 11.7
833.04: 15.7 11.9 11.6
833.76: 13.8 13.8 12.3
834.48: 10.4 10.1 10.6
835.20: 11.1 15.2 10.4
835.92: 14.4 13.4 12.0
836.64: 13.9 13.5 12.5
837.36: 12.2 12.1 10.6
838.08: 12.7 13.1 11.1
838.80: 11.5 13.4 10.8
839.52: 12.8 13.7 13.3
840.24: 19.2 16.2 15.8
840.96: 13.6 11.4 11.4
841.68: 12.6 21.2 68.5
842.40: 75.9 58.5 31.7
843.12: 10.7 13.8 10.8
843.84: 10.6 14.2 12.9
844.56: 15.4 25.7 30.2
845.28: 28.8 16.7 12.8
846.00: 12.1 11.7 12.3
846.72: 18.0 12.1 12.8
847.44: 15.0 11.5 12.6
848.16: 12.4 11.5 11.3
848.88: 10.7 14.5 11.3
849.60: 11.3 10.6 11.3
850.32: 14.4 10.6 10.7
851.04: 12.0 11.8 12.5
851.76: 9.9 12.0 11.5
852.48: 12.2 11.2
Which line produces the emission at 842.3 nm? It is Halpha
